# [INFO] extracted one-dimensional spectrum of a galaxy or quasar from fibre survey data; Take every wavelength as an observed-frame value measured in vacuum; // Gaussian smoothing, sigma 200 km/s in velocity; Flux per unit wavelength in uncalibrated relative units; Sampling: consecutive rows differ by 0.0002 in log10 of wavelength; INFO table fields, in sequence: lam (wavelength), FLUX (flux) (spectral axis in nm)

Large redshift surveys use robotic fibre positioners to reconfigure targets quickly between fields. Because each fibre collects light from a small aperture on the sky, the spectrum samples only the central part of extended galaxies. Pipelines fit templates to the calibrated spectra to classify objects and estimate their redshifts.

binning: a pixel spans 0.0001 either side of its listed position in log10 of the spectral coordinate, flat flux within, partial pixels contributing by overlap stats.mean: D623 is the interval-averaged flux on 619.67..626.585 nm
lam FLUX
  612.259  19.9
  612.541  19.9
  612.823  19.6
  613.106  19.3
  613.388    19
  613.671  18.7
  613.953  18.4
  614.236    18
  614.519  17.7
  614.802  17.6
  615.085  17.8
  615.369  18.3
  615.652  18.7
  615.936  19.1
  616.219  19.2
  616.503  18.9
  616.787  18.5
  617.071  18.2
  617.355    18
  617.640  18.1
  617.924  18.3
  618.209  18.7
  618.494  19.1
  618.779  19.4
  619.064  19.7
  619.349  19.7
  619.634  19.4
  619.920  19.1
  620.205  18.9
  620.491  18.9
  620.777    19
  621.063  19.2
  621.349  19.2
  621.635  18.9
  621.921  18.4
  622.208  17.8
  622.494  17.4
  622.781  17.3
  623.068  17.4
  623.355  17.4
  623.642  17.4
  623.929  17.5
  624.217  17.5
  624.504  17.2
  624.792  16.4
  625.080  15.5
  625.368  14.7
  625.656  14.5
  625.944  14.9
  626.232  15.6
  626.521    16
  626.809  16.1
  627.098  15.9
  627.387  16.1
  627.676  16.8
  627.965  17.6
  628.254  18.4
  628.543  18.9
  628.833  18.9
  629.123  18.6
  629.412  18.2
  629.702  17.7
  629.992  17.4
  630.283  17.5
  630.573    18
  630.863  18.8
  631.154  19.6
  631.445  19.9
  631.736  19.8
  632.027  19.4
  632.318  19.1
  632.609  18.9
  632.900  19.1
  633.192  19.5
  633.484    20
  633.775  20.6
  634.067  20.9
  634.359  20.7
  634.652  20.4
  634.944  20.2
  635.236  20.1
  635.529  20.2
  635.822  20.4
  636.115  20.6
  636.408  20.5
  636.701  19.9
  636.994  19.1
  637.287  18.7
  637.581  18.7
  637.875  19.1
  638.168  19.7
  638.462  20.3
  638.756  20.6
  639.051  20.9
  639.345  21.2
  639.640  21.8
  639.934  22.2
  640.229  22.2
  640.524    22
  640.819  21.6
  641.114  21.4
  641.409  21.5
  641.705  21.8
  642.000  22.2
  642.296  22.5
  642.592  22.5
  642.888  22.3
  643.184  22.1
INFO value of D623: 17.4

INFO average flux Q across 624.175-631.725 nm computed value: 17.2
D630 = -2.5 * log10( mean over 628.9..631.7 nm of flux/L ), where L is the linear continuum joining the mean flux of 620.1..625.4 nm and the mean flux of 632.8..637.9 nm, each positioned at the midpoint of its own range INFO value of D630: 0.034 mag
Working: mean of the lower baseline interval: 17.7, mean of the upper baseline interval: 20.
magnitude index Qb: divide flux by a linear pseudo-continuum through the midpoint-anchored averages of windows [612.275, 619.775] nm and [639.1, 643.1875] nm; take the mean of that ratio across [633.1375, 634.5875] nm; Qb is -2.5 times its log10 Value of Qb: 0.03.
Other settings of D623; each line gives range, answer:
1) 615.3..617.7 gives 18.6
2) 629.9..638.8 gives 19.6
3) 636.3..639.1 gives 19.7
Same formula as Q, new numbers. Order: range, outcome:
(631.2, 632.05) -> 19.7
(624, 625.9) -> 16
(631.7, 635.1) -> 19.9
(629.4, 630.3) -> 17.6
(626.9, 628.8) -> 17.3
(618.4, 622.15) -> 19.1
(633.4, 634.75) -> 20.5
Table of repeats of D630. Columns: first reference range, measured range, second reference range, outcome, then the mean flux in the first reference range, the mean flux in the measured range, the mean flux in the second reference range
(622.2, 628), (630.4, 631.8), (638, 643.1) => -0.04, 16.5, 19.2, 21.6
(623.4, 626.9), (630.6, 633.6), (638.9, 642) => -0.04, 16.1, 19.3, 21.7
